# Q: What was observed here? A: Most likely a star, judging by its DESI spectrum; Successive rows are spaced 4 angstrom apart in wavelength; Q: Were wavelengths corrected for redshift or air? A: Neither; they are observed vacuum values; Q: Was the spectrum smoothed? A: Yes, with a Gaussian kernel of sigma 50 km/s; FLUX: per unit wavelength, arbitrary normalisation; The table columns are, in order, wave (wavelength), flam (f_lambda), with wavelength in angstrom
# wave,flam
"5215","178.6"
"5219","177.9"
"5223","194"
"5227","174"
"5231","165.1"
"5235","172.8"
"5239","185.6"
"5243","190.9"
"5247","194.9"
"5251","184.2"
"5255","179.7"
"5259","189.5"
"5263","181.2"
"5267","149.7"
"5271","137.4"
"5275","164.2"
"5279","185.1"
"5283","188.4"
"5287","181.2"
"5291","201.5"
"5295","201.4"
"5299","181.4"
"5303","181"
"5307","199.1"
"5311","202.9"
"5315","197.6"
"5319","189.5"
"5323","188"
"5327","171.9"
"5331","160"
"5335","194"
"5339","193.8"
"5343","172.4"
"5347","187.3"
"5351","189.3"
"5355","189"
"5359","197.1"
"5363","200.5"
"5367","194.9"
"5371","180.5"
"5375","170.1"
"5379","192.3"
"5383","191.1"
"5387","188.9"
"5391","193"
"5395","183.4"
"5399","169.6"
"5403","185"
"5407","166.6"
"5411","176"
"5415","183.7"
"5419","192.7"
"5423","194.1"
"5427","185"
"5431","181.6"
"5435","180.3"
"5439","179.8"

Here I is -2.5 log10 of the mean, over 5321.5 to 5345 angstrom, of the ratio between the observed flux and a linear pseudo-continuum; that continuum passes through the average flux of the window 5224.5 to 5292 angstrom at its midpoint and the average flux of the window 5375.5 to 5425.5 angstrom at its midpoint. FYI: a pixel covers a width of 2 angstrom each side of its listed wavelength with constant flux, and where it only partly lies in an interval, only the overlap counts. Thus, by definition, 0.008 mag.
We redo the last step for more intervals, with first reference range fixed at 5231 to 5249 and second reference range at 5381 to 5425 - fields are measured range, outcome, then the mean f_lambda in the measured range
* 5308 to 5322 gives -0.07 mag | 196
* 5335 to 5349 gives -0.01 mag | 186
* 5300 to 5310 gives -0.04 mag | 190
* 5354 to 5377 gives -0.03 mag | 189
